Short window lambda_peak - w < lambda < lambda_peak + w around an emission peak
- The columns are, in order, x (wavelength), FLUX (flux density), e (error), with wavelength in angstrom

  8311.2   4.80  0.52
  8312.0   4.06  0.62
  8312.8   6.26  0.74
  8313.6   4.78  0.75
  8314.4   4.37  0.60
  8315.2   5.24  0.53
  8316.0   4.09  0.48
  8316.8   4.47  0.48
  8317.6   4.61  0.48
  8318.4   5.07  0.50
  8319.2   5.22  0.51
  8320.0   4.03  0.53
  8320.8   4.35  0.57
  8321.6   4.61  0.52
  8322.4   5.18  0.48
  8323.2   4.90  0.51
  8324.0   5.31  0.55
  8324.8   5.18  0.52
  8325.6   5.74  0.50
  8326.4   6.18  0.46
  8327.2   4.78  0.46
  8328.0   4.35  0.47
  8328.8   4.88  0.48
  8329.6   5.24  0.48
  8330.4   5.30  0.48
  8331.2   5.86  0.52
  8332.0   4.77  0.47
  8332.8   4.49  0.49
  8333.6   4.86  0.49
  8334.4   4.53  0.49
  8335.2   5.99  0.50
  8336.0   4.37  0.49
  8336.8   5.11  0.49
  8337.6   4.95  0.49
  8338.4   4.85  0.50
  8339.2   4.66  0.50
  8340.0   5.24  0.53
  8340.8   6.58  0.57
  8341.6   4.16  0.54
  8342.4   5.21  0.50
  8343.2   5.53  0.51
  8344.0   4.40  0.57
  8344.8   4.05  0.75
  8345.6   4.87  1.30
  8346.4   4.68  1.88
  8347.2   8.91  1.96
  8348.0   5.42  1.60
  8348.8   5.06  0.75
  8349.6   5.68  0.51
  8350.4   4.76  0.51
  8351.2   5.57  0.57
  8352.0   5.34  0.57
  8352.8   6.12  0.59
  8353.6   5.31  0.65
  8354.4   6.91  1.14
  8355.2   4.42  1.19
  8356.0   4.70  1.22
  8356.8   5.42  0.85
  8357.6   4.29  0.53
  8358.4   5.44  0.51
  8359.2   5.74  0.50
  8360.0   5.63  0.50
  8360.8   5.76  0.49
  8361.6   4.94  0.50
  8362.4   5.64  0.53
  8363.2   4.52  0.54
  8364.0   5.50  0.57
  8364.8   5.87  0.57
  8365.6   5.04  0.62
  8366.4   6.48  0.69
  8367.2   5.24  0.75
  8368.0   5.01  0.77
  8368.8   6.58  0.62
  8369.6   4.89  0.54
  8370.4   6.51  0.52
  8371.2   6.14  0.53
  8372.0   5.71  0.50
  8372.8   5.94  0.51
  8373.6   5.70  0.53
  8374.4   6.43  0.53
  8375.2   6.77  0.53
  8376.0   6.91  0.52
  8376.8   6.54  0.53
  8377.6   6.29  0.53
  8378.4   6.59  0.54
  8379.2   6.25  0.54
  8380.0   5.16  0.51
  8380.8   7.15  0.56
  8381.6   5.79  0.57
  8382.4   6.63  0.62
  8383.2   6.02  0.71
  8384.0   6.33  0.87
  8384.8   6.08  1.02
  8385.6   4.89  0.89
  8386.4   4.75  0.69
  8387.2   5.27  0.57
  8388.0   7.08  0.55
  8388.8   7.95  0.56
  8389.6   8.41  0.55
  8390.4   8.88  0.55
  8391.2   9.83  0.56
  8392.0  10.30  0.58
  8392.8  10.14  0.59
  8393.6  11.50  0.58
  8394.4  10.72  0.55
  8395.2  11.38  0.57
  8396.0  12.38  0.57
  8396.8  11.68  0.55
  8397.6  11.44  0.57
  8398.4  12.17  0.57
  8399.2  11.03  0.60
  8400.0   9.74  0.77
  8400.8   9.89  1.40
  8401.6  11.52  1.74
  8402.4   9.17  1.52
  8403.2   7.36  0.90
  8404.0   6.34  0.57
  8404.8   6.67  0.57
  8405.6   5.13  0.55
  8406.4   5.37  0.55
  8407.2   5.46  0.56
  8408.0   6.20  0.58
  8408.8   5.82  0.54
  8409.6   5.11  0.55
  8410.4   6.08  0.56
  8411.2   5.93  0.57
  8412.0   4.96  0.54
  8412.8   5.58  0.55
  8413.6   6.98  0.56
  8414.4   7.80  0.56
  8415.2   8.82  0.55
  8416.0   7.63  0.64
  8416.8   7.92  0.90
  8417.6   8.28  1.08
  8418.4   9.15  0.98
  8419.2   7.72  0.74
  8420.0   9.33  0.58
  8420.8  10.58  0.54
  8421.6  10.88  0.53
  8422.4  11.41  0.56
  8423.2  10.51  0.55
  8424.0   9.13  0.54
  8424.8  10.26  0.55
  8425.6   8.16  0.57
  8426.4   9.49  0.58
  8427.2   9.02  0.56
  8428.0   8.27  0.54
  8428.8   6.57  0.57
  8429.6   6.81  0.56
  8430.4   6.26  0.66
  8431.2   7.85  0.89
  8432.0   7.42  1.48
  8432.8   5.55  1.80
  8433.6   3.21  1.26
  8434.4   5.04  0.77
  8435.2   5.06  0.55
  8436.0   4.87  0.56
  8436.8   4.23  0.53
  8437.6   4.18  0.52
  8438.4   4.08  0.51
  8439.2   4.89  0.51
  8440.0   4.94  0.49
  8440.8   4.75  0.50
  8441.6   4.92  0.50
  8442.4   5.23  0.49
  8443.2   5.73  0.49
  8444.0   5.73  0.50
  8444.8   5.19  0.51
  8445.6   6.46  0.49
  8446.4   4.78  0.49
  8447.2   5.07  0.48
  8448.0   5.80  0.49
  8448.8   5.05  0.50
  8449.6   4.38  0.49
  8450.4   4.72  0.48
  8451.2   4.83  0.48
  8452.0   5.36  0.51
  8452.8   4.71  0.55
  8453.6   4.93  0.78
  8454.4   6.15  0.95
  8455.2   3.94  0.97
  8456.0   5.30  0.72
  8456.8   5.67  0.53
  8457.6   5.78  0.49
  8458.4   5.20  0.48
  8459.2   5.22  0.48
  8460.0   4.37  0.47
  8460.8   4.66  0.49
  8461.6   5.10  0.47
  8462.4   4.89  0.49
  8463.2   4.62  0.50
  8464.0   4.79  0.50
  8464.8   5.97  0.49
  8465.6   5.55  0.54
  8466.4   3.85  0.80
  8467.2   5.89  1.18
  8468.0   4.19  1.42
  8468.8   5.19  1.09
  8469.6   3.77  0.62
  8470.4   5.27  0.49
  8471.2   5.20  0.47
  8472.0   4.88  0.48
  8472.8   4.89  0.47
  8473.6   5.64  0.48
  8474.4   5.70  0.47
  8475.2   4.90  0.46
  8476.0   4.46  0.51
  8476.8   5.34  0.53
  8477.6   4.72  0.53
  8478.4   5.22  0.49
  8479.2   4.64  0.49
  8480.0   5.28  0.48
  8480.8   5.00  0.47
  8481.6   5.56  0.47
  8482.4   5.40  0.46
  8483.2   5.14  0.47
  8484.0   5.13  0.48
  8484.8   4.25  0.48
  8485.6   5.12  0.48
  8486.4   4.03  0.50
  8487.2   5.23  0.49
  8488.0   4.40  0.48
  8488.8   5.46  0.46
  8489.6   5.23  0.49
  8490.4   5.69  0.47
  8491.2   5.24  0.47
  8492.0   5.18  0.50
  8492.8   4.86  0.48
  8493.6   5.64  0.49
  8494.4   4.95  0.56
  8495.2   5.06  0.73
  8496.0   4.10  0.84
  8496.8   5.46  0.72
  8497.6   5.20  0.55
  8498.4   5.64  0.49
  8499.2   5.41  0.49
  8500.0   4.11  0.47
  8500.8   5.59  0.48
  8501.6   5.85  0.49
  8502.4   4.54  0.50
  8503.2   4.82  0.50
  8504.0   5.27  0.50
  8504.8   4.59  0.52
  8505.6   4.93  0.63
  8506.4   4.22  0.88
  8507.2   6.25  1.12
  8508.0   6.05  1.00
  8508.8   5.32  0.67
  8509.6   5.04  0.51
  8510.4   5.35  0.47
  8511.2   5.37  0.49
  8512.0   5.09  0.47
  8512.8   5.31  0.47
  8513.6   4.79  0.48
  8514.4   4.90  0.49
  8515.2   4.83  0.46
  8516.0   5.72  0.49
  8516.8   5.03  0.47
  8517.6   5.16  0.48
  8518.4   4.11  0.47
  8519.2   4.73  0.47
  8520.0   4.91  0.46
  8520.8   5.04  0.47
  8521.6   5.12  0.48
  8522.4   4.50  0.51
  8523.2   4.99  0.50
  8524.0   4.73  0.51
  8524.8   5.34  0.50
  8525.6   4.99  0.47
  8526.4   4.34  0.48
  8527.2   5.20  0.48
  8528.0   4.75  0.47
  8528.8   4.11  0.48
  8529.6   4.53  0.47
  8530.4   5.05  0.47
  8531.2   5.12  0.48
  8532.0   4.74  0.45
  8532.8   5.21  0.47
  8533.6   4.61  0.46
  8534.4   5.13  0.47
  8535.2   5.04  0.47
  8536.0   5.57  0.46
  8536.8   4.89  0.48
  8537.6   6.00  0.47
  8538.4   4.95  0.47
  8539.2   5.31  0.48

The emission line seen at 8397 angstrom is H-alpha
